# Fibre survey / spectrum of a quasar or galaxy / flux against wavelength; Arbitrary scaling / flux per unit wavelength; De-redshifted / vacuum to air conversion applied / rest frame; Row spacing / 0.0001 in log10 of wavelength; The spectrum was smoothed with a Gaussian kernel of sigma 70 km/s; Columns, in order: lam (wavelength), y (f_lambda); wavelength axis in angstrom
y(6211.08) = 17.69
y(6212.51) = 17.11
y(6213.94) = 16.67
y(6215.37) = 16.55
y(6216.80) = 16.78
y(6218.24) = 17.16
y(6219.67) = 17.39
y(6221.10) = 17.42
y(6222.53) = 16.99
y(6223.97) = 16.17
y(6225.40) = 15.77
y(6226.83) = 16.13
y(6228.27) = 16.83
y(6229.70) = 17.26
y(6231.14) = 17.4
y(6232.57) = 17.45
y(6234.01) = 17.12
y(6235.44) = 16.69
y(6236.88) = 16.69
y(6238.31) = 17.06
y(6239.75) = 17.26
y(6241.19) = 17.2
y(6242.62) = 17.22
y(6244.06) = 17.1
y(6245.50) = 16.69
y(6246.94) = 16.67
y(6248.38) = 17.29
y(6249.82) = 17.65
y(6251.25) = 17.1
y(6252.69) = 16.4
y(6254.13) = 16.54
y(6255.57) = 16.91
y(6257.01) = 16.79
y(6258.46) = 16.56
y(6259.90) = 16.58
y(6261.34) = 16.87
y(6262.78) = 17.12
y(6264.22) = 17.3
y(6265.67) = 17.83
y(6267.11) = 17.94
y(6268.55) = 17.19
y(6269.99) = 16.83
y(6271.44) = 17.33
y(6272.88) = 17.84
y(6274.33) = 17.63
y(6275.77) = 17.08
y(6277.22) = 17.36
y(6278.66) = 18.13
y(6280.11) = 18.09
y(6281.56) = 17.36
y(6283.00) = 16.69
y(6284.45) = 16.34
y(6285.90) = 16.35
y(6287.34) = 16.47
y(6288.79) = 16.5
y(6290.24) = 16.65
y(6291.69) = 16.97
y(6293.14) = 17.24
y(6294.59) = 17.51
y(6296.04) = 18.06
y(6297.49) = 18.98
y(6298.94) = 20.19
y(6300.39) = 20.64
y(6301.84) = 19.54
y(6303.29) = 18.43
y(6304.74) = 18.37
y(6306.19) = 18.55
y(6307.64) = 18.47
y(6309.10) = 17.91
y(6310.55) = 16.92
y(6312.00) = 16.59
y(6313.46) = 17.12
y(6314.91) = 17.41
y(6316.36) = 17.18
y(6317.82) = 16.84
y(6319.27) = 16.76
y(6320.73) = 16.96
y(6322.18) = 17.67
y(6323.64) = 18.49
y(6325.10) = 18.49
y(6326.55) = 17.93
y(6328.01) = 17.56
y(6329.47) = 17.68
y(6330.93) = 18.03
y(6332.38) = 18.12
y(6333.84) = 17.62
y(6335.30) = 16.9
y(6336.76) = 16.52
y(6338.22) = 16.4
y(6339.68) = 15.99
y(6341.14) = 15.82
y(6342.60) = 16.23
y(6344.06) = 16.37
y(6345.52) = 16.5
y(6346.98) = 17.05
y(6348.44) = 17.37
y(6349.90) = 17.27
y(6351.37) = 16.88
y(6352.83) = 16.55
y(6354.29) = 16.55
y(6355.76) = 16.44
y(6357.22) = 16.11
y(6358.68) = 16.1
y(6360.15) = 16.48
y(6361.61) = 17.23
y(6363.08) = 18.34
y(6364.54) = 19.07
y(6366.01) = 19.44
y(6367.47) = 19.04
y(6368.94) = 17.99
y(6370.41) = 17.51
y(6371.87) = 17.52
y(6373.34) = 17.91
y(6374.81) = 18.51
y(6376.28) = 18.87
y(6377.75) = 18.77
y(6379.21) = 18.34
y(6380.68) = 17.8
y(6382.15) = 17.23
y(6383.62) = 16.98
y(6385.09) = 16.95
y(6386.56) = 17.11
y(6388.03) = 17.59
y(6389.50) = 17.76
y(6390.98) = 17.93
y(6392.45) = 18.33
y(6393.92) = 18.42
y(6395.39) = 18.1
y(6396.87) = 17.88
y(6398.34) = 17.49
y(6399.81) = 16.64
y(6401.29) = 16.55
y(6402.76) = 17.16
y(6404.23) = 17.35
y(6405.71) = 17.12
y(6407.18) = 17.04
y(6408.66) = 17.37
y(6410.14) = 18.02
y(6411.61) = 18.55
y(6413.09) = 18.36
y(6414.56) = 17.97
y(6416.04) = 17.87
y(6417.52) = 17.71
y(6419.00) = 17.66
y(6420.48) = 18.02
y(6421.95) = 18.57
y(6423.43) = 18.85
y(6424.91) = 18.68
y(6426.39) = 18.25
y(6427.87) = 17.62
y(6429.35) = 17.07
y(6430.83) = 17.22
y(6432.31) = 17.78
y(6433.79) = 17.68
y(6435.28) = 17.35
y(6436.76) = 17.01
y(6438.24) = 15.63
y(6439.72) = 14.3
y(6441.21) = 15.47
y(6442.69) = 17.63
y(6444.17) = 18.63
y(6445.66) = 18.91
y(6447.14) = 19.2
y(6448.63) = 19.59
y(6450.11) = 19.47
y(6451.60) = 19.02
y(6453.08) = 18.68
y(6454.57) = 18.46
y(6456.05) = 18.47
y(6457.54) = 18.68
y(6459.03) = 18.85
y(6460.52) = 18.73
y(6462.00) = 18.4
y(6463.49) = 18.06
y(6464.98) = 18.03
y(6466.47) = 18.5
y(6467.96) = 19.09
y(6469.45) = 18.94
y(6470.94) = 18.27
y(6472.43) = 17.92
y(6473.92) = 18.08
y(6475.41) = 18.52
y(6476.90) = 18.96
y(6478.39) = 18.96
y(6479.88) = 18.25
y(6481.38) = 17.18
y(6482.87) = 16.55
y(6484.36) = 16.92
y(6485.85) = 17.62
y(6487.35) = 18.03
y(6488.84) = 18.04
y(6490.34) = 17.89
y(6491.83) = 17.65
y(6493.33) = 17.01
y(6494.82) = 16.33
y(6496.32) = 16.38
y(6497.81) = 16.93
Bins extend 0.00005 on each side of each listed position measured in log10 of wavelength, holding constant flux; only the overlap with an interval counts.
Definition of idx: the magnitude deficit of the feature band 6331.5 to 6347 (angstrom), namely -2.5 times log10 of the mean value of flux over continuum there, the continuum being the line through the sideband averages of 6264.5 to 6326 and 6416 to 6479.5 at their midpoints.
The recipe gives 0.07 mag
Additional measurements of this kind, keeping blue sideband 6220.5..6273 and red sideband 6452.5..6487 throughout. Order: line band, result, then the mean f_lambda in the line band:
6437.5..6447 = 0.073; 16.9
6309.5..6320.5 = 0.024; 17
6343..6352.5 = 0.044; 16.9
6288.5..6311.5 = -0.055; 18.2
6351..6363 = 0.063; 16.6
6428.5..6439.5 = 0.067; 17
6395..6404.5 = 0.036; 17.3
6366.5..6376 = -0.027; 18.2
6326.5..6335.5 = -0.015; 17.7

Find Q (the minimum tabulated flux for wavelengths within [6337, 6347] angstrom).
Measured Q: 15.82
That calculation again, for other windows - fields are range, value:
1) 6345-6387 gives 16.1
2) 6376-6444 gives 14.3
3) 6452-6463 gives 18.4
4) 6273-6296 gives 16.34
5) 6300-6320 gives 16.59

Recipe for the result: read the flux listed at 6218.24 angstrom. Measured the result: 17.16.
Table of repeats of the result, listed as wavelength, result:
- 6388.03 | 17.59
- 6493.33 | 17.01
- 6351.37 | 16.88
